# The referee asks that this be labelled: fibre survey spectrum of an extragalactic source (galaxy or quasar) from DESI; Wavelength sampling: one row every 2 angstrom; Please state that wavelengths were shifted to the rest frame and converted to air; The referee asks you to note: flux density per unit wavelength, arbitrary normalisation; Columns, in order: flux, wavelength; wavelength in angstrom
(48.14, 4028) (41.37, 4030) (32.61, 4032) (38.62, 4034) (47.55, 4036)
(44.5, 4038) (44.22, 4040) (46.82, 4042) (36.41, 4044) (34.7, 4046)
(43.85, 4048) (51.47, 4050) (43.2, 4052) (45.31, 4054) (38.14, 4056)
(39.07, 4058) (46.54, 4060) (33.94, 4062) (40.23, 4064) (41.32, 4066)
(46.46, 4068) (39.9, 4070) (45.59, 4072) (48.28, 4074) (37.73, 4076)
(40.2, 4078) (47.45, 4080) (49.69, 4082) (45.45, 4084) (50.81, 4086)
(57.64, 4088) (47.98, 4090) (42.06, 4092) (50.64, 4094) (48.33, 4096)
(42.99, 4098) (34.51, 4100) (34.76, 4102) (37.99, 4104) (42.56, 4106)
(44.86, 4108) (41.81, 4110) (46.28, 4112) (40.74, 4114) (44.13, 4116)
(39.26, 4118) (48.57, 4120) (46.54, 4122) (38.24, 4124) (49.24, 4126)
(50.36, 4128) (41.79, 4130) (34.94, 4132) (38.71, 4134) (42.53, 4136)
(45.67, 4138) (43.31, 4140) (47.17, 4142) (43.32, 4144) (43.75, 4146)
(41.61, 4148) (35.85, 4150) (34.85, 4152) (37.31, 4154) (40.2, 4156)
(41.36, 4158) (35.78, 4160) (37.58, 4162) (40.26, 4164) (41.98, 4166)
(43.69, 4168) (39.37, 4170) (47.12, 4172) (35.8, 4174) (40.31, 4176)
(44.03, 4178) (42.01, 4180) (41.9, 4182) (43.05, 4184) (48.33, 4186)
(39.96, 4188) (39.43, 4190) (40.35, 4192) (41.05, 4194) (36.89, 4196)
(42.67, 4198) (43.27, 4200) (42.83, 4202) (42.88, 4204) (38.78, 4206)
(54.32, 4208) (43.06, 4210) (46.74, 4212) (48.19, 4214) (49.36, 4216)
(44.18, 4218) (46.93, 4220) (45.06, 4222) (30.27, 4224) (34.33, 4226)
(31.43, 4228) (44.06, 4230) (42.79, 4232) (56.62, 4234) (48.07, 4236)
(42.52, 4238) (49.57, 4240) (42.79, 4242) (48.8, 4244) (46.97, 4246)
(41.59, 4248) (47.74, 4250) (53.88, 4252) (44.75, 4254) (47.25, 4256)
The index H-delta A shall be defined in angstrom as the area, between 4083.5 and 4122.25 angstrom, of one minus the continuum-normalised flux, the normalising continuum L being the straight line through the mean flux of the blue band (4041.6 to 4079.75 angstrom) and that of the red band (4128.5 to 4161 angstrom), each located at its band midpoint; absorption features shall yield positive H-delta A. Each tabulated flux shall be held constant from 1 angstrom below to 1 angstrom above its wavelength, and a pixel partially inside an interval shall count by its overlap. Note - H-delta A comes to -2.8 angstrom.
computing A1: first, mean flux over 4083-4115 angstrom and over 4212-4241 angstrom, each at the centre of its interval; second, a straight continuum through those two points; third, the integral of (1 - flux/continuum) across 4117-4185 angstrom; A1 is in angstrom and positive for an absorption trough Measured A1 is 3.81 angstrom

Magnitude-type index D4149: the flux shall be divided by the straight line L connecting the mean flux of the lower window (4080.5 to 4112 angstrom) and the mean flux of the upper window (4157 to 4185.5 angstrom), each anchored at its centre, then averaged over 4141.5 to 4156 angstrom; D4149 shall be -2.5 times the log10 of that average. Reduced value 0.052 mag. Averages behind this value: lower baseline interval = 44.9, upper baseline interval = 41.1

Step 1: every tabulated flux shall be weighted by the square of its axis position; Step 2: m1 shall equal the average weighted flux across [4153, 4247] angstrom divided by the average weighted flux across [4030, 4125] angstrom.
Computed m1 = 1.05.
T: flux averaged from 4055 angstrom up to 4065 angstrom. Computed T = 39.6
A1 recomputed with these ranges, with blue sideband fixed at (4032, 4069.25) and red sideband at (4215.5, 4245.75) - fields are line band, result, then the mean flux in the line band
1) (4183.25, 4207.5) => 0.88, 41.9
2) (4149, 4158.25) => 1.16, 37.6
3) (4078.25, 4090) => -1.94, 49.4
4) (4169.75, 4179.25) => 0.38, 41.5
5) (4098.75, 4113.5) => 0.74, 40.5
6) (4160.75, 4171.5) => 0.60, 40.8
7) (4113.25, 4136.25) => -0.10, 43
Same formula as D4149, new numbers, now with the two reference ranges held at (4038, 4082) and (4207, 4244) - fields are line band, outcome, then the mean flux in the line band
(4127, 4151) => 0.029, 42.4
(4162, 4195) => 0.060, 41.7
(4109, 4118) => 0.012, 42.8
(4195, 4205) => 0.065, 41.7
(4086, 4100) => -0.107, 47.5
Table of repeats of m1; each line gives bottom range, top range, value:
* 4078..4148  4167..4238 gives 1.01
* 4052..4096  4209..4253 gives 1.08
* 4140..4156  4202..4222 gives 1.16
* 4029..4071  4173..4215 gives 1.10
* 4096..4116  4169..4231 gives 1.07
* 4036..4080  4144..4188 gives 1.01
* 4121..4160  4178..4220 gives 1.07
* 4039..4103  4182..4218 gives 1.06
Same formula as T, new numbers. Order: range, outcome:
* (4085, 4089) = 54.2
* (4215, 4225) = 43.2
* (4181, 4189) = 43.3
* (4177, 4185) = 42.7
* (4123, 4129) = 45.9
